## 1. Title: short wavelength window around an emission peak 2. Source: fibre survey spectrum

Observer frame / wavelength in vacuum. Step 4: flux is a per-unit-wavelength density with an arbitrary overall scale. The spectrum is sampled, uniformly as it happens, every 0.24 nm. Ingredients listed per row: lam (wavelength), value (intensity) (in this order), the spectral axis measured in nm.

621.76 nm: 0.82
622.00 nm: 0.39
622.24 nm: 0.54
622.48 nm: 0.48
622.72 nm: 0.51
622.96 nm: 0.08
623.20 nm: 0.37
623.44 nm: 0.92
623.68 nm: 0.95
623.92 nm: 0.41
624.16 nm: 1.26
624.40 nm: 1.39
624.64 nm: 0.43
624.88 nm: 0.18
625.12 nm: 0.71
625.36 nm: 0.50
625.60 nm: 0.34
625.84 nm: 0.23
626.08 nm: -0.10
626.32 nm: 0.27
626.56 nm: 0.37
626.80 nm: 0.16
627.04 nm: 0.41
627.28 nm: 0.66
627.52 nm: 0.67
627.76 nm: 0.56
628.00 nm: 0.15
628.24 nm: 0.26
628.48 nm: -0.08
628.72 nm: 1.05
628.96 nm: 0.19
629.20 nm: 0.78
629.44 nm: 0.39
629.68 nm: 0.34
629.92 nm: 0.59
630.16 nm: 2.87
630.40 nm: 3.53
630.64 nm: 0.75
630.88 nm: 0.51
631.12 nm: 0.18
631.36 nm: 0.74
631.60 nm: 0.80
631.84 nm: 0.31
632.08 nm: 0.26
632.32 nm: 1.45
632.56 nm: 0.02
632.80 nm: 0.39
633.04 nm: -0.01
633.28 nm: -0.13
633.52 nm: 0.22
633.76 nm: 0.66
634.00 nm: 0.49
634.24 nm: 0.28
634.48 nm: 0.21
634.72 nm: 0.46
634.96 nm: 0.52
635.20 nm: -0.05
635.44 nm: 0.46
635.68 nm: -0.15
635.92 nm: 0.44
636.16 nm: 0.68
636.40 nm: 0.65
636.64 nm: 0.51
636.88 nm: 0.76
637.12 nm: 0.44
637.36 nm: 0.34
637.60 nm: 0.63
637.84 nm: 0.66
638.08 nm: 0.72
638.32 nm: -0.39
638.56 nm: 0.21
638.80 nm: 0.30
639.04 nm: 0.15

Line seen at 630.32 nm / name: [O III]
